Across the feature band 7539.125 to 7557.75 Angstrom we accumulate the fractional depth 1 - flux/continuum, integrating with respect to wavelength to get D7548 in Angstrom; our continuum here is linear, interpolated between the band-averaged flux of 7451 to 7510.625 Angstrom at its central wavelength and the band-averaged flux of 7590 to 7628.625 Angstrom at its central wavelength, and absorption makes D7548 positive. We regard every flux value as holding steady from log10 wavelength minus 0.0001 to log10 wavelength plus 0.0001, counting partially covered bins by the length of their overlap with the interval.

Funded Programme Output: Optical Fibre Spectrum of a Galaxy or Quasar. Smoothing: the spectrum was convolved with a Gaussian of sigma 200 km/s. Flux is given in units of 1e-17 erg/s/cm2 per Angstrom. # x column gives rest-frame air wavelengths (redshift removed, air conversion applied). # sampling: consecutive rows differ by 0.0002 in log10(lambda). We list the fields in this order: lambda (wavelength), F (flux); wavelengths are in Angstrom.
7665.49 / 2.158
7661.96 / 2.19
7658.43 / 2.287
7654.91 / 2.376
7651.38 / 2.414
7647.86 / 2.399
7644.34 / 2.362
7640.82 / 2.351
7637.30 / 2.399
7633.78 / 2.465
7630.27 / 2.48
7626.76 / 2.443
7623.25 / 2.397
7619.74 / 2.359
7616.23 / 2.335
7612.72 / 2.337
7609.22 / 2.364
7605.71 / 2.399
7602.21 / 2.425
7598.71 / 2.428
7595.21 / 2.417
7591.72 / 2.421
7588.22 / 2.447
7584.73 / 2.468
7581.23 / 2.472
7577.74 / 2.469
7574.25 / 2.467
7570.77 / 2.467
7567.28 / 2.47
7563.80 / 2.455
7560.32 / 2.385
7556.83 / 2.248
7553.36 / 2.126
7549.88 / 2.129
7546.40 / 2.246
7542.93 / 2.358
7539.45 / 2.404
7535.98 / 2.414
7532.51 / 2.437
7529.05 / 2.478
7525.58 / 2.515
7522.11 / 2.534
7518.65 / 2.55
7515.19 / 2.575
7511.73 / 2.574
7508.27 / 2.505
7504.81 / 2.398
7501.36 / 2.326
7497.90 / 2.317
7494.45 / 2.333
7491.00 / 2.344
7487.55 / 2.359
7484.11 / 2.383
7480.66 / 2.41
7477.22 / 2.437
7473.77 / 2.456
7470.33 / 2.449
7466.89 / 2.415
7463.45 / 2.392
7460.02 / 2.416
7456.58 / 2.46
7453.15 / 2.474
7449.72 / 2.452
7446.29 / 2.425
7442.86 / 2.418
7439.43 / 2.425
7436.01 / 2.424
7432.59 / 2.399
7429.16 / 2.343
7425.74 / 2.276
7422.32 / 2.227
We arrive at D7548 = 1.2 Angstrom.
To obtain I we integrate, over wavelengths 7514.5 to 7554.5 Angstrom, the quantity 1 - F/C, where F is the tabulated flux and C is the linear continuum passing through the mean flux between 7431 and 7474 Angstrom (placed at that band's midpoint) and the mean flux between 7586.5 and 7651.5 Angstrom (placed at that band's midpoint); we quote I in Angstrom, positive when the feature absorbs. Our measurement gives 0.3 Angstrom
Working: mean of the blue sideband 2.43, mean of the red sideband 2.4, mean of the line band 2.4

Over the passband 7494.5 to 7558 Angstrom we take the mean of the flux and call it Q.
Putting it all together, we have 2.4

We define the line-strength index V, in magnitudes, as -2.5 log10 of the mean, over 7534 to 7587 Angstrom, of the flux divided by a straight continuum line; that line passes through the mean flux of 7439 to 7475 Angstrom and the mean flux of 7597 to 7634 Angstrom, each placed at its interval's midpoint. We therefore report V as 0.02 mag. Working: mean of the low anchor 2.43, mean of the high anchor 2.4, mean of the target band 2.37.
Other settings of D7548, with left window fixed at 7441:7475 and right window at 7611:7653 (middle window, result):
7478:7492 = 0.3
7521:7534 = -0.4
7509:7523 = -0.8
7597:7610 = 0.0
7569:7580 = -0.3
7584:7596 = -0.2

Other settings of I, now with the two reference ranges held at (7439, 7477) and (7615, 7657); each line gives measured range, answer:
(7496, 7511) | 0.17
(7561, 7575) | -0.27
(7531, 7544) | 0.07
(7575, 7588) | -0.31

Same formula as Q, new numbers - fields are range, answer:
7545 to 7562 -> 2.23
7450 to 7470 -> 2.43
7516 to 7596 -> 2.41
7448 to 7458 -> 2.46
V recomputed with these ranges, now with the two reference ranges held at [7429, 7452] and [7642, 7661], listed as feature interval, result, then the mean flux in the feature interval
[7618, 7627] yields -0.01 mag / 2.39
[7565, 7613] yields -0.03 mag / 2.44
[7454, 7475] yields -0.01 mag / 2.43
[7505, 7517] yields -0.06 mag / 2.53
